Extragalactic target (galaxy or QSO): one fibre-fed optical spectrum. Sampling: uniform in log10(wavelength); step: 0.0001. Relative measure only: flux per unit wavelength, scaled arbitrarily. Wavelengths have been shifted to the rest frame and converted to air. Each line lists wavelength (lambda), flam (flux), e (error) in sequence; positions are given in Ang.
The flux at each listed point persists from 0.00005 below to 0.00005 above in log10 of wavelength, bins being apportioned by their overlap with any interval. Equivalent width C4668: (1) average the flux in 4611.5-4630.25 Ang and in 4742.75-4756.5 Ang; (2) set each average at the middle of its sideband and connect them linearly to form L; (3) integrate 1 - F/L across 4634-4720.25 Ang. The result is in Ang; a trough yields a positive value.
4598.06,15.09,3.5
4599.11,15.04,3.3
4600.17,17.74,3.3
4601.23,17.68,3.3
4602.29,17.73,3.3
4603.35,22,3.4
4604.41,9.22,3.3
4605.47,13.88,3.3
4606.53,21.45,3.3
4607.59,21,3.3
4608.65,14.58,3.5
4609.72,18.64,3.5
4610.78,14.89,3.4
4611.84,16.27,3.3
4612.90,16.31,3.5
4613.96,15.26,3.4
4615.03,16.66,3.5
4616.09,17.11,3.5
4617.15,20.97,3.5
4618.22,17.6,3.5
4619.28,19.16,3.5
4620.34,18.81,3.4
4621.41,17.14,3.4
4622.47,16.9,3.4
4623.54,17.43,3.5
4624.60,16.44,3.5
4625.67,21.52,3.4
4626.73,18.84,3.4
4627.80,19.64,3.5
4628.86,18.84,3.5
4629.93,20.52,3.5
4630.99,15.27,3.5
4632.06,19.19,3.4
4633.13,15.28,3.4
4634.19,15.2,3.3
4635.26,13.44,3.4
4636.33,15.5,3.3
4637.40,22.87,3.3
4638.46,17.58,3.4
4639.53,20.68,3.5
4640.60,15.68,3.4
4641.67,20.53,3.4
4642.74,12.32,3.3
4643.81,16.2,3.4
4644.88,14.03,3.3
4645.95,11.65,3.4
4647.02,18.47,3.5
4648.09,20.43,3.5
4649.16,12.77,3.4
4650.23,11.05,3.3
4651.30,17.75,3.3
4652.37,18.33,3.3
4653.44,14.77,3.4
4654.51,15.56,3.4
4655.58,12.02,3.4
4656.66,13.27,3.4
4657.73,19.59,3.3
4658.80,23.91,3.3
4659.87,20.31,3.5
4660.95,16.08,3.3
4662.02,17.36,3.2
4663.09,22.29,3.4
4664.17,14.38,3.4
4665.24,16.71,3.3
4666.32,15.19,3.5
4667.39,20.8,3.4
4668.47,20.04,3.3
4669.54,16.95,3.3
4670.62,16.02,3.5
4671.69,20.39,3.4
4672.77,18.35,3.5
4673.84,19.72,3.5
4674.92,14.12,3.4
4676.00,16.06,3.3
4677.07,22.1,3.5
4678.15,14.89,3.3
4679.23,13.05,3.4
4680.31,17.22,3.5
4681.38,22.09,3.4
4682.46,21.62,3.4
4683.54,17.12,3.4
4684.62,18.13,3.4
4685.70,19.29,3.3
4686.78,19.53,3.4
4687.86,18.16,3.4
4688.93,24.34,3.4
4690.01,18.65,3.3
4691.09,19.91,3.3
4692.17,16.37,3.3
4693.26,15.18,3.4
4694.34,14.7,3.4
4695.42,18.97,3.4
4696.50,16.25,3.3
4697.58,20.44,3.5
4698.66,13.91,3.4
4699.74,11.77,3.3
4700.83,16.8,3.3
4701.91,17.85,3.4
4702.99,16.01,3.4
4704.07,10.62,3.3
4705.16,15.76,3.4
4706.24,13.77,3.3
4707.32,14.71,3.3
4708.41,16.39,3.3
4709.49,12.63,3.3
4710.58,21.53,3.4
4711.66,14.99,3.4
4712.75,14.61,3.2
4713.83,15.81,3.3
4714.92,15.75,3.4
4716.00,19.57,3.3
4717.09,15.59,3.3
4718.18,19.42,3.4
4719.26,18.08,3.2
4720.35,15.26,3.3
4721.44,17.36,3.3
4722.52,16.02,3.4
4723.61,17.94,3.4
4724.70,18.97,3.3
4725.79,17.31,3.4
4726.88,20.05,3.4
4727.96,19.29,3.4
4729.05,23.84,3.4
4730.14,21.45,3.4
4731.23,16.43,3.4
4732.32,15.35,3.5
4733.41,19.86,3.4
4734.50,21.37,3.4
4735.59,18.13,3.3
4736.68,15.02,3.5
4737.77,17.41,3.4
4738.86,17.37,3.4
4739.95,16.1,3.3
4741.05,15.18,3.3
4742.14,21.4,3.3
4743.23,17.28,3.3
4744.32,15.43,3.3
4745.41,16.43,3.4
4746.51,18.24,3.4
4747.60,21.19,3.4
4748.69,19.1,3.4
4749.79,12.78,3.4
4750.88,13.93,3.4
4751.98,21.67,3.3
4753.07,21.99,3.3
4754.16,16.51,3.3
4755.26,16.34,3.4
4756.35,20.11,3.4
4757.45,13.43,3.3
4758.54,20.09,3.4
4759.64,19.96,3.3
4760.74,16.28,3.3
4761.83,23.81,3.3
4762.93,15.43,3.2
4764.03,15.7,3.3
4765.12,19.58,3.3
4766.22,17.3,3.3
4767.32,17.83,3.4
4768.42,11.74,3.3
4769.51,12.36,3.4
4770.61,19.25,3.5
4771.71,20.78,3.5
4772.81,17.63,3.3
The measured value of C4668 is 4.28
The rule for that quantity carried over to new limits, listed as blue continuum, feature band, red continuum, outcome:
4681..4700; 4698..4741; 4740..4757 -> 2.5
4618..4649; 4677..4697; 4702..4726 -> -1.8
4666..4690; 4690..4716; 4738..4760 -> 3.1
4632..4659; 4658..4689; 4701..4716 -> -4.7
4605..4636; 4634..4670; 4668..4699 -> 1.8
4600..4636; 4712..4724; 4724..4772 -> 0.7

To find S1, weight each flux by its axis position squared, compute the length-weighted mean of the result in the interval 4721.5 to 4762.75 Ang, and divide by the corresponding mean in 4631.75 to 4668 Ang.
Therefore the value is 1.12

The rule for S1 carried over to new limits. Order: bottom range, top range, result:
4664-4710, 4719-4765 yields 1.07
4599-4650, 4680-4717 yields 1.02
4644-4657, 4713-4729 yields 1.21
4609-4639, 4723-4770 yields 1.07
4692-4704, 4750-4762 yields 1.17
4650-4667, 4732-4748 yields 1.08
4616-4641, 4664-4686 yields 1.01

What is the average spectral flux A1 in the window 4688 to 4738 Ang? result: 17.2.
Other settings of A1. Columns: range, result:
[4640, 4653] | 15.8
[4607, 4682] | 17.3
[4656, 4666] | 18.1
